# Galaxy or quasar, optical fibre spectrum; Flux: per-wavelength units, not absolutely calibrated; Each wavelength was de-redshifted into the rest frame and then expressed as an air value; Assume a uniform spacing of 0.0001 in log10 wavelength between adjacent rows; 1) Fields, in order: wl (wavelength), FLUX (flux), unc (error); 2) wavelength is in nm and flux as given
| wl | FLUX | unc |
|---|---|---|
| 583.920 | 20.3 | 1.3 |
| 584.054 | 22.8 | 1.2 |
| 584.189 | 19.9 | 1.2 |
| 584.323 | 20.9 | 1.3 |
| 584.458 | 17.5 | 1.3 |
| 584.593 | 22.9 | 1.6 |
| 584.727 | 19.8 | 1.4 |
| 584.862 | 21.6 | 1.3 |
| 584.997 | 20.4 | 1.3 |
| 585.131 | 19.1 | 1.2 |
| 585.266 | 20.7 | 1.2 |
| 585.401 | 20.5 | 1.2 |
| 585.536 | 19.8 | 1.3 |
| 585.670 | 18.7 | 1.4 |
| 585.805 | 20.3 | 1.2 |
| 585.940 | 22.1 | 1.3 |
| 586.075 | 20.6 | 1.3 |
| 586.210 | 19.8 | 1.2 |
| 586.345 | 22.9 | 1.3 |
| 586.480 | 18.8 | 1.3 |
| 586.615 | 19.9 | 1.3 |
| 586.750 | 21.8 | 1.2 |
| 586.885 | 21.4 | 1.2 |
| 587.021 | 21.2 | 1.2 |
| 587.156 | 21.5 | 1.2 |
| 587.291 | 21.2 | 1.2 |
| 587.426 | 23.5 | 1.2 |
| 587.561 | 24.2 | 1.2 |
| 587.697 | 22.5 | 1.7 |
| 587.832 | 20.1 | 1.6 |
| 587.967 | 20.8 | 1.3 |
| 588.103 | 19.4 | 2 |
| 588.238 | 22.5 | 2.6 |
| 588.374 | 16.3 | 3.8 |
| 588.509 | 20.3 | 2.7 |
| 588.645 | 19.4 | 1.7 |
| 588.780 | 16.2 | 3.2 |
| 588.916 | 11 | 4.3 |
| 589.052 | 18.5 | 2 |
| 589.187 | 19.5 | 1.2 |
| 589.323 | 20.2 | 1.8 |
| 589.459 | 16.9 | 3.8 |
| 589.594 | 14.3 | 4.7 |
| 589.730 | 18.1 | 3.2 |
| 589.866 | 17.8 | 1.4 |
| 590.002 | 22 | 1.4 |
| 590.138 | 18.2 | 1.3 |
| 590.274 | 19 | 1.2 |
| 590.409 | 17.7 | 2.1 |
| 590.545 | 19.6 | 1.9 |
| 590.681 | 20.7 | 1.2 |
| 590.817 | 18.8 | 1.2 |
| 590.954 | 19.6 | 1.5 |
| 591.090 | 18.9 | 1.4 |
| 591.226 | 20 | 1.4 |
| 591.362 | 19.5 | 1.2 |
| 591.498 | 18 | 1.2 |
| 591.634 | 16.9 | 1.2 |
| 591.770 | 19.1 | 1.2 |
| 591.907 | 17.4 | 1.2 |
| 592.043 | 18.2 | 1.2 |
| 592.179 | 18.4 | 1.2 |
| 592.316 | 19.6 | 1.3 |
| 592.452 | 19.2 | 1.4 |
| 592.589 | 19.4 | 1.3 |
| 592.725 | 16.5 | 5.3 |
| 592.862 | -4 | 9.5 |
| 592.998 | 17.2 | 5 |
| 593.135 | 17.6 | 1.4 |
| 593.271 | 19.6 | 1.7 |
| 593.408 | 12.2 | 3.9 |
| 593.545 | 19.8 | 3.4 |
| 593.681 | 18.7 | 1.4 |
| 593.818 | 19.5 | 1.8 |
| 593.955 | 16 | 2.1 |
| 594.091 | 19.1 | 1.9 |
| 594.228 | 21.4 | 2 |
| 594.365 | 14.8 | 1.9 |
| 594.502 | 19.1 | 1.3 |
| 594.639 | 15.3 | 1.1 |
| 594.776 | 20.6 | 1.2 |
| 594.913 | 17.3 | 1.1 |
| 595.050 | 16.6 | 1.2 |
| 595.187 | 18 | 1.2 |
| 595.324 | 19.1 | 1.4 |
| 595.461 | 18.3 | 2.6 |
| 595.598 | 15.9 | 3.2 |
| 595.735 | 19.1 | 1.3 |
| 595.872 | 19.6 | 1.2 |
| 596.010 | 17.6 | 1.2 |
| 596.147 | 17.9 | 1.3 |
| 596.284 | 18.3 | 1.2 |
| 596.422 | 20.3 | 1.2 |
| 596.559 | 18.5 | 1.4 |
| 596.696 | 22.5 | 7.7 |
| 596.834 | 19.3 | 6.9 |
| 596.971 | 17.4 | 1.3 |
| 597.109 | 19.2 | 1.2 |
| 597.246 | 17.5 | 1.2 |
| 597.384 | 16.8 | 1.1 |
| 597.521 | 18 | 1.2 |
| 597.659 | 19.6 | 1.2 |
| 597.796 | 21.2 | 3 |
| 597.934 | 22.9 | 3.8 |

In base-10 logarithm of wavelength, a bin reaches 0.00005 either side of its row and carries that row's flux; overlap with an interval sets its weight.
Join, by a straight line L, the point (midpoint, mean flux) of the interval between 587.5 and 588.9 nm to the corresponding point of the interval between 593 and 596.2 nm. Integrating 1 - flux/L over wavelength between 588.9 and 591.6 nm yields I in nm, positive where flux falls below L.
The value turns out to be 0.09 nm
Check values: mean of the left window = 19.8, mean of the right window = 17.9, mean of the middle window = 18.5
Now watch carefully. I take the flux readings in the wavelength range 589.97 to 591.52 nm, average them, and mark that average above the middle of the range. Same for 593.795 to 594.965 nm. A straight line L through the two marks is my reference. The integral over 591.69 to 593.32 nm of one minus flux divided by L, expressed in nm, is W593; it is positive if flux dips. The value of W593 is 0.20 nm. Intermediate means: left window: 19.3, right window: 18.1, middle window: 16.5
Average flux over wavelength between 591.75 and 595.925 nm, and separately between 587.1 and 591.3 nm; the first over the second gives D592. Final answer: 0.9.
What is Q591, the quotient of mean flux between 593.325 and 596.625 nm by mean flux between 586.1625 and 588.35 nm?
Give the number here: 0.8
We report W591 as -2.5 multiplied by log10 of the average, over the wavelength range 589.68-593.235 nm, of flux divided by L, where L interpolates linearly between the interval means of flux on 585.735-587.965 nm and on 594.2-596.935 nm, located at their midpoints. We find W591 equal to 0.115 mag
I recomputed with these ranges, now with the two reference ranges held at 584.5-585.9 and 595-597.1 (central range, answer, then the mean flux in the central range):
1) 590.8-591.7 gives 0.026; 18.8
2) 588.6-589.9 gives 0.169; 17.1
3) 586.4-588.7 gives -0.104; 20.9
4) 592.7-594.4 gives 0.263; 16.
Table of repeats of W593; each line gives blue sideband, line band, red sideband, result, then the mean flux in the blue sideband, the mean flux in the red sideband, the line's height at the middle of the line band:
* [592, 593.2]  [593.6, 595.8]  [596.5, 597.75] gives -0.12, 15.7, 18.8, 17.2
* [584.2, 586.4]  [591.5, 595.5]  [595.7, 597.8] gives 0.42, 20.4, 18.9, 19.3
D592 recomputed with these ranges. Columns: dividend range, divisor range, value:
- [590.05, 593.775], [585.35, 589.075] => 0.87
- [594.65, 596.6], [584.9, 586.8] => 0.90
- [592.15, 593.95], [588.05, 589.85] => 0.92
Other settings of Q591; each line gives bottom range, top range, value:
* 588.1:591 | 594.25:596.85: 1.00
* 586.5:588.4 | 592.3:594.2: 0.78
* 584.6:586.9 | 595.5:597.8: 0.91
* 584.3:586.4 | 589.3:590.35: 0.89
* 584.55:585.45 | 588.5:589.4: 0.86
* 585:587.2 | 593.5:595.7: 0.88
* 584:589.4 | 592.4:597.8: 0.87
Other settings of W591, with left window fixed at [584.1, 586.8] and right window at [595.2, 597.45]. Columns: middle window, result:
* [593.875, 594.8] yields 0.057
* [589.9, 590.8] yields 0.008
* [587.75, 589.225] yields 0.075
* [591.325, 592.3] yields 0.063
